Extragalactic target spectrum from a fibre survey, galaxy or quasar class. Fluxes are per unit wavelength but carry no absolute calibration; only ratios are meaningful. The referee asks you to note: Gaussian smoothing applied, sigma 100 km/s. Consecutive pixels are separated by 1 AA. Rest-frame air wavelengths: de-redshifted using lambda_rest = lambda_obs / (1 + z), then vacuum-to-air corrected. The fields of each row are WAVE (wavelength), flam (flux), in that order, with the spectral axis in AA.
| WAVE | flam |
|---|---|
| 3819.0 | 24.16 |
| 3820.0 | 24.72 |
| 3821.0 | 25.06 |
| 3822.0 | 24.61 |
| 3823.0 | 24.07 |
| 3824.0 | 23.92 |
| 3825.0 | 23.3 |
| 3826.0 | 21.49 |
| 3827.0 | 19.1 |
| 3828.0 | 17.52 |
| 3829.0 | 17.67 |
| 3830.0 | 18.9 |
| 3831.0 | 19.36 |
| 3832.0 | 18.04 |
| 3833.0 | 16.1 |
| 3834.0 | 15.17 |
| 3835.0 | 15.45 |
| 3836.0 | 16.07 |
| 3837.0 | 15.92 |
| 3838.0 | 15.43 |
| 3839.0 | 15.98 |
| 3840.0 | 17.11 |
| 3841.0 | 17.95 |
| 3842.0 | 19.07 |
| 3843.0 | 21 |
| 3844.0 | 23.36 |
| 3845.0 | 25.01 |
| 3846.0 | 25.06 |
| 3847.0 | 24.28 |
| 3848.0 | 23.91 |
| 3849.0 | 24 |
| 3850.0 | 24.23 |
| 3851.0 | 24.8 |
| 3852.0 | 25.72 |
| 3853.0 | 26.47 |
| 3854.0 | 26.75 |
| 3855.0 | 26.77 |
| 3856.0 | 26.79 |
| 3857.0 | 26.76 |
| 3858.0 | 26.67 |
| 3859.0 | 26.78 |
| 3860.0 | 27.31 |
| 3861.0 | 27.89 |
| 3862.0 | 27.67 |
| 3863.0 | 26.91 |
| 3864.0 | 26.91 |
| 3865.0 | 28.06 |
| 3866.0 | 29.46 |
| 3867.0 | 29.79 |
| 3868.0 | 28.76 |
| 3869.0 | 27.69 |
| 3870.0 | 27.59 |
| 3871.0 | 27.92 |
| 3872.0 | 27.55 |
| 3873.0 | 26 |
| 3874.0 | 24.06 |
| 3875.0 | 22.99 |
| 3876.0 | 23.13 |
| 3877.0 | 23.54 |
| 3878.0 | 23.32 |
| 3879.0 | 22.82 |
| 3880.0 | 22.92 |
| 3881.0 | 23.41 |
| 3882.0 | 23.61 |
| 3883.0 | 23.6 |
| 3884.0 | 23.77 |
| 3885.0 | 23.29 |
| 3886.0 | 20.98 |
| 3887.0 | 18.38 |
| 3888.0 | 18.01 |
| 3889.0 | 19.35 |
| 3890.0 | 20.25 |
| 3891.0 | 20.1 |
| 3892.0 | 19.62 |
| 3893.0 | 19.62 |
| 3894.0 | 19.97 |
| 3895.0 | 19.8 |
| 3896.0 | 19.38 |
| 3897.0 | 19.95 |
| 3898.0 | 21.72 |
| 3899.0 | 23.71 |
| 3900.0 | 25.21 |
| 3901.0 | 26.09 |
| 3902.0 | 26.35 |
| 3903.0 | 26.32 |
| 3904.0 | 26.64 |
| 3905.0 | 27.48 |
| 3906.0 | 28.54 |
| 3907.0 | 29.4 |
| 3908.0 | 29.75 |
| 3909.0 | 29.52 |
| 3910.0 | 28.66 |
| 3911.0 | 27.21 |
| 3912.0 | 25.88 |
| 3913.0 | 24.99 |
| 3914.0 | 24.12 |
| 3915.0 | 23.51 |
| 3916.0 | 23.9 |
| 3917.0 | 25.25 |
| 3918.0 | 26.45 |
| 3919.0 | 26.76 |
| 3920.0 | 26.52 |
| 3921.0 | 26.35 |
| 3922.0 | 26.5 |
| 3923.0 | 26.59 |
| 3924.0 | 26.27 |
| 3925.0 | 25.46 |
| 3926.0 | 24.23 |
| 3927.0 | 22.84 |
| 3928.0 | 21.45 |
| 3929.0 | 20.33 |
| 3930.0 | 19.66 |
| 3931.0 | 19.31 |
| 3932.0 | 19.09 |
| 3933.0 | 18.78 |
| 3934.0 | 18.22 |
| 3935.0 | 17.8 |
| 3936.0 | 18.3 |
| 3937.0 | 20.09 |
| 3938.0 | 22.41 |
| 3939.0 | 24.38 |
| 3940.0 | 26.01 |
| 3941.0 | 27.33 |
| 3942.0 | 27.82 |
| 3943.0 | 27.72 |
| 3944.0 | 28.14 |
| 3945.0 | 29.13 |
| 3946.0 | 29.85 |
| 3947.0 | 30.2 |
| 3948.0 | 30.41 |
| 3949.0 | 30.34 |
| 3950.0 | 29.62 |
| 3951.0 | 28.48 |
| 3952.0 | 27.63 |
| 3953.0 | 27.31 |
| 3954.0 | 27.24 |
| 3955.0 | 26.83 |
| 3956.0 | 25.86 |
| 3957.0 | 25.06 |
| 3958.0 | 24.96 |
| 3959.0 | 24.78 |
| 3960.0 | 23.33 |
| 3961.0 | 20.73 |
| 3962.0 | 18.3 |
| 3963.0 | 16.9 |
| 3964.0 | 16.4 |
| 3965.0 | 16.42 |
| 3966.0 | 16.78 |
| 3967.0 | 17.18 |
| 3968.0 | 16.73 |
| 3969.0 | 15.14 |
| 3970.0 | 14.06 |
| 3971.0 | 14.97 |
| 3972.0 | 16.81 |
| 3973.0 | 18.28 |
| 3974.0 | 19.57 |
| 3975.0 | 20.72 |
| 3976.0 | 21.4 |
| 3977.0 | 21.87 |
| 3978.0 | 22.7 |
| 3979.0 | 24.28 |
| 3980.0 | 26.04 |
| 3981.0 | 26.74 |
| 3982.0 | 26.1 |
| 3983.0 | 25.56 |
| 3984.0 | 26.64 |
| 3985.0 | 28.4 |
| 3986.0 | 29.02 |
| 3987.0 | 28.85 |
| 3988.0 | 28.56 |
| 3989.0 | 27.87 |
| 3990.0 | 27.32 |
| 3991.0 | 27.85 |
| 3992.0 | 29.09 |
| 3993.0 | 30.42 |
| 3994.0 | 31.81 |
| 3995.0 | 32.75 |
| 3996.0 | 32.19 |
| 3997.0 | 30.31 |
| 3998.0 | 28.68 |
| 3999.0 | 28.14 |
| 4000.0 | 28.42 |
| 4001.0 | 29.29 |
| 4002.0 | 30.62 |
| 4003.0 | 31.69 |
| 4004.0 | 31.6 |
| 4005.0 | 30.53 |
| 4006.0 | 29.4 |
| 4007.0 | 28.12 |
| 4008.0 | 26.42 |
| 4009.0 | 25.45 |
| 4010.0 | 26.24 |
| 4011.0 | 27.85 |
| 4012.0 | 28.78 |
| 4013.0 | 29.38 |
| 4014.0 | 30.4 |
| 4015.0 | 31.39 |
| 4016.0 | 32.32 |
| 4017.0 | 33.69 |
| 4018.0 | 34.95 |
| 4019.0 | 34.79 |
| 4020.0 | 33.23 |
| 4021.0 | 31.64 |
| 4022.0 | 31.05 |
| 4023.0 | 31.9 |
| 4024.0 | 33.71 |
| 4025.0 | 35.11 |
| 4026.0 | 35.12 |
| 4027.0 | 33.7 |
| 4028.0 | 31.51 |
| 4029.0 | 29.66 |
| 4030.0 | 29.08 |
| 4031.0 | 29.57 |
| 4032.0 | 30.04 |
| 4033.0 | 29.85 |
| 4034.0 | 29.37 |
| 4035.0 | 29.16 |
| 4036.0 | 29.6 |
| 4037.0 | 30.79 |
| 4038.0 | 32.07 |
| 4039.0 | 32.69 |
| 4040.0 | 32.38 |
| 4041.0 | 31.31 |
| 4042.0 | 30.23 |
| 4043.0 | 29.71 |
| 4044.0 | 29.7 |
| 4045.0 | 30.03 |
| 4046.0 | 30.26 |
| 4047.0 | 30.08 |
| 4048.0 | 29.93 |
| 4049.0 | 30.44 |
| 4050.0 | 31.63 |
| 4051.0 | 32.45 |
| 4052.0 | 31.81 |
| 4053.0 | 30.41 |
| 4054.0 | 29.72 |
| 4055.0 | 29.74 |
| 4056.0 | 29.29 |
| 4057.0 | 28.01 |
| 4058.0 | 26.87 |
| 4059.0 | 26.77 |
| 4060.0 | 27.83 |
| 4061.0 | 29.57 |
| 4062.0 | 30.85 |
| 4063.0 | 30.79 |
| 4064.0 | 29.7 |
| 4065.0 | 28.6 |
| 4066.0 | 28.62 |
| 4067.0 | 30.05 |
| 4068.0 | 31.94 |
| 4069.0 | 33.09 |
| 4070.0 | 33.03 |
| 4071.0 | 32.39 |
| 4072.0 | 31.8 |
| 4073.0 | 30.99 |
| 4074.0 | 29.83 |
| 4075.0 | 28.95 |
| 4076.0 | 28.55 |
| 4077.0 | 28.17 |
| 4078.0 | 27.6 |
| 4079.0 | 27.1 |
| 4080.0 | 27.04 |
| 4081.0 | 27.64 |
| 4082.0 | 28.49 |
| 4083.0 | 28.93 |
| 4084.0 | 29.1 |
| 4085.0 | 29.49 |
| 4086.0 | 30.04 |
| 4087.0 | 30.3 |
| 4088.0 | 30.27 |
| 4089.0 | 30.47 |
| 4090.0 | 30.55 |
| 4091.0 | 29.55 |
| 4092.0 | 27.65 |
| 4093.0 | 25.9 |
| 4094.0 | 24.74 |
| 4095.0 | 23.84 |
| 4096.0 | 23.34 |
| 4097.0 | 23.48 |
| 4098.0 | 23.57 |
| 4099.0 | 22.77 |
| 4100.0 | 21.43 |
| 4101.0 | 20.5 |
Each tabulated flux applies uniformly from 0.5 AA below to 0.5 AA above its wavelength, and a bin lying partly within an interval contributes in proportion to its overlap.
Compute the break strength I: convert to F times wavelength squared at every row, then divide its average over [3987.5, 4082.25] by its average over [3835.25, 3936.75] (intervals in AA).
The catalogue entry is 1.37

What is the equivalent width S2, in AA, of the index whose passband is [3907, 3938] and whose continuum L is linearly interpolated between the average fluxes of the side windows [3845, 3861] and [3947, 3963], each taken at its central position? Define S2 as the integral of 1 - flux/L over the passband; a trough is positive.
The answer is 2.4 AA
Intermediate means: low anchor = 25.8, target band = 23.9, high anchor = 25.9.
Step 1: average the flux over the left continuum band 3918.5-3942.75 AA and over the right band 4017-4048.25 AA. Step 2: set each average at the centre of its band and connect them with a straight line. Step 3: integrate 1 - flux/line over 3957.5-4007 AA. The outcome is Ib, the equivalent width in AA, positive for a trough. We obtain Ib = 5.1 AA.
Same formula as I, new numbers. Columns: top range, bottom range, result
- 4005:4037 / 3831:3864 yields 1.49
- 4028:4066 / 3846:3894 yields 1.33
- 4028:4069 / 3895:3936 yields 1.32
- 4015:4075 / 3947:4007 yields 1.27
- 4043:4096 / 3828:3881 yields 1.40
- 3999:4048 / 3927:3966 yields 1.34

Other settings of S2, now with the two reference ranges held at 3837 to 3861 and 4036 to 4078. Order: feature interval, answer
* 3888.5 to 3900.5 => 2.0 AA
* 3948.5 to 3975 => 5.4 AA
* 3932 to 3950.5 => 0.9 AA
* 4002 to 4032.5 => -2.1 AA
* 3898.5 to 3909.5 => -0.8 AA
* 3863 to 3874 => -1.7 AA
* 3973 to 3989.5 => 1.6 AA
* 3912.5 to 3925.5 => 0.1 AA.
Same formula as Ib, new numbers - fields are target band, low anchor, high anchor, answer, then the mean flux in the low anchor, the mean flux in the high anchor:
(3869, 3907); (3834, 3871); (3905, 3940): 1.3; 24.1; 24.2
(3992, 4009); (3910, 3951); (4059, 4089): -1.7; 24.8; 29.6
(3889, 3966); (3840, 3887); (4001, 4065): 8.0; 25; 30.5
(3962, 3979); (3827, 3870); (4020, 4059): 6.0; 23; 30.8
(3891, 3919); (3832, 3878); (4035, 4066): 0.8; 23.8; 30.1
